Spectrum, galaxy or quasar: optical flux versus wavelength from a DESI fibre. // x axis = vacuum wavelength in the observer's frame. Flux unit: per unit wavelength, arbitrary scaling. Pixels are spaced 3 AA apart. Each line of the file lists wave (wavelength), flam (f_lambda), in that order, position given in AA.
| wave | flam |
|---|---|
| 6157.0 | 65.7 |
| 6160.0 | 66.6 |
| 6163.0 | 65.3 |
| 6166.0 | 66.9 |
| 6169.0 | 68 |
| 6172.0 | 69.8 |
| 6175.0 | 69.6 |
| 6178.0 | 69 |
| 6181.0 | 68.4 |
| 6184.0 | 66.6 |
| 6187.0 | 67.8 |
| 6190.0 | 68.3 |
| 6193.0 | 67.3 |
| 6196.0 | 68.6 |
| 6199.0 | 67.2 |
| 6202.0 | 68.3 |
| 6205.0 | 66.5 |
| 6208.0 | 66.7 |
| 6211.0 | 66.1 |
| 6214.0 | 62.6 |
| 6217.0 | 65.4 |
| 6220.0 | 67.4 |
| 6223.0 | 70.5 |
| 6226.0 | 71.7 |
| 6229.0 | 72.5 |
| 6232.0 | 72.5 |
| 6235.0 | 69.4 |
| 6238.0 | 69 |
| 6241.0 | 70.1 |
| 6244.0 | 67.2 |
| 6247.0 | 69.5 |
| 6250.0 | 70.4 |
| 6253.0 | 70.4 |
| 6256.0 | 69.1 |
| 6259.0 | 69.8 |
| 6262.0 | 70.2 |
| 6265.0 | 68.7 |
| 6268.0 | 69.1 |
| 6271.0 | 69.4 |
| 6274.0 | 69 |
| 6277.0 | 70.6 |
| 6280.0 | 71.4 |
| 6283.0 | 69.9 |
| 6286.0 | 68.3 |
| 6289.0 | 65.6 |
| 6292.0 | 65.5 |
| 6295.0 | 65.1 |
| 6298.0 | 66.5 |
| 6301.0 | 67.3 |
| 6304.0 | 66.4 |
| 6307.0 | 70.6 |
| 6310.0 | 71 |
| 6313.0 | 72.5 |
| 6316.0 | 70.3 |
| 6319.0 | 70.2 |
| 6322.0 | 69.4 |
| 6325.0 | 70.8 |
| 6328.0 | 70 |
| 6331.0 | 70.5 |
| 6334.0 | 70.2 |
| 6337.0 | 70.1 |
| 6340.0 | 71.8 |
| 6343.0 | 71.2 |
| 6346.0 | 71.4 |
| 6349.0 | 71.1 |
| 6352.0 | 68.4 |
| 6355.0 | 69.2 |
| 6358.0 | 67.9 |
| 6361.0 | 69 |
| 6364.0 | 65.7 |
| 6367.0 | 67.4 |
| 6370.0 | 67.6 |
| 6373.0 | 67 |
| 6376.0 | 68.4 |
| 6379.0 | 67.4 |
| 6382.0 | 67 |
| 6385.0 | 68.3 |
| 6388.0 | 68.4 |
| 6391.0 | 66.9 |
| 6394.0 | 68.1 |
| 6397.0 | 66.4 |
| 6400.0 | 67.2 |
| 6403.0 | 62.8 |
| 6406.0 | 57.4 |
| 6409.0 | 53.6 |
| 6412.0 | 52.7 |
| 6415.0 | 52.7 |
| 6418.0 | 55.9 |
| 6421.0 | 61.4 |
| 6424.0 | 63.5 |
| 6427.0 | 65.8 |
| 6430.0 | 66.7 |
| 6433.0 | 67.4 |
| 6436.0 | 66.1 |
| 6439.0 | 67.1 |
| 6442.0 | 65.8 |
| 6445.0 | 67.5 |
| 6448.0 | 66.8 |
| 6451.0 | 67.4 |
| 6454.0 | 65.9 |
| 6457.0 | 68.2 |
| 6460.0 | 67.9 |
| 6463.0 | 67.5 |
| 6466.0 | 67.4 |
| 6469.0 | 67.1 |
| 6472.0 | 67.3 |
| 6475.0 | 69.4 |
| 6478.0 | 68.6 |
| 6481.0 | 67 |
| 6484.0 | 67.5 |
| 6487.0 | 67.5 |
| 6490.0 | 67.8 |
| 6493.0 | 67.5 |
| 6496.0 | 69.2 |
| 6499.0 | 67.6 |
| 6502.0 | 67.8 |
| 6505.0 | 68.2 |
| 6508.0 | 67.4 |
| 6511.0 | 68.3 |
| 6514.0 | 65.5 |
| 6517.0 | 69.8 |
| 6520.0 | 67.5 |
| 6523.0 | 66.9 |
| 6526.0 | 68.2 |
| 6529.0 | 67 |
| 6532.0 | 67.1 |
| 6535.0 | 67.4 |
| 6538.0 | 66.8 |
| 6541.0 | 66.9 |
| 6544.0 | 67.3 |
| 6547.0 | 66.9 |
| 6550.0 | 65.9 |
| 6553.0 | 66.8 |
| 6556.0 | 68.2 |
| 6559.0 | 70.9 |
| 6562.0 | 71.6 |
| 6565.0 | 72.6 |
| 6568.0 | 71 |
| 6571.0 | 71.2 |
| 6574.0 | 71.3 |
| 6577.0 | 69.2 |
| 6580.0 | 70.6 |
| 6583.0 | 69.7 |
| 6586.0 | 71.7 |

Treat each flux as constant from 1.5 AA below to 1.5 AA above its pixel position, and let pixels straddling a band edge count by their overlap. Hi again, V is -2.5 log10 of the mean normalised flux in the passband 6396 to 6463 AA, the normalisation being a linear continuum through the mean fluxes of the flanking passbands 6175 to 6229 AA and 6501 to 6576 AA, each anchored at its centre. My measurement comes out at 0.076 mag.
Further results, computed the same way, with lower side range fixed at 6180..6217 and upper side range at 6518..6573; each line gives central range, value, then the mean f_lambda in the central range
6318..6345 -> -0.047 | 70.5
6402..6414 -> 0.204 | 56.2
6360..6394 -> 0.002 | 67.6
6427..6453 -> 0.019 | 66.8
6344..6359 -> -0.034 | 69.7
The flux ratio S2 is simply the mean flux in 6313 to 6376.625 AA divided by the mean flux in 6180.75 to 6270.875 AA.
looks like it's 1.0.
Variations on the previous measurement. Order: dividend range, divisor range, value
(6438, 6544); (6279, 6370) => 0.98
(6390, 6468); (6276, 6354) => 0.92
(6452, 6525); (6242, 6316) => 0.98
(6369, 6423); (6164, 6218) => 0.94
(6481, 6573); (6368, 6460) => 1.05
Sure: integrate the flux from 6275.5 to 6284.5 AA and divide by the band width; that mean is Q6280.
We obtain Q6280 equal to 70.6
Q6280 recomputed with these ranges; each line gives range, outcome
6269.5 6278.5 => 69.7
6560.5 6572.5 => 71.6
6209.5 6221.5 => 65.4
